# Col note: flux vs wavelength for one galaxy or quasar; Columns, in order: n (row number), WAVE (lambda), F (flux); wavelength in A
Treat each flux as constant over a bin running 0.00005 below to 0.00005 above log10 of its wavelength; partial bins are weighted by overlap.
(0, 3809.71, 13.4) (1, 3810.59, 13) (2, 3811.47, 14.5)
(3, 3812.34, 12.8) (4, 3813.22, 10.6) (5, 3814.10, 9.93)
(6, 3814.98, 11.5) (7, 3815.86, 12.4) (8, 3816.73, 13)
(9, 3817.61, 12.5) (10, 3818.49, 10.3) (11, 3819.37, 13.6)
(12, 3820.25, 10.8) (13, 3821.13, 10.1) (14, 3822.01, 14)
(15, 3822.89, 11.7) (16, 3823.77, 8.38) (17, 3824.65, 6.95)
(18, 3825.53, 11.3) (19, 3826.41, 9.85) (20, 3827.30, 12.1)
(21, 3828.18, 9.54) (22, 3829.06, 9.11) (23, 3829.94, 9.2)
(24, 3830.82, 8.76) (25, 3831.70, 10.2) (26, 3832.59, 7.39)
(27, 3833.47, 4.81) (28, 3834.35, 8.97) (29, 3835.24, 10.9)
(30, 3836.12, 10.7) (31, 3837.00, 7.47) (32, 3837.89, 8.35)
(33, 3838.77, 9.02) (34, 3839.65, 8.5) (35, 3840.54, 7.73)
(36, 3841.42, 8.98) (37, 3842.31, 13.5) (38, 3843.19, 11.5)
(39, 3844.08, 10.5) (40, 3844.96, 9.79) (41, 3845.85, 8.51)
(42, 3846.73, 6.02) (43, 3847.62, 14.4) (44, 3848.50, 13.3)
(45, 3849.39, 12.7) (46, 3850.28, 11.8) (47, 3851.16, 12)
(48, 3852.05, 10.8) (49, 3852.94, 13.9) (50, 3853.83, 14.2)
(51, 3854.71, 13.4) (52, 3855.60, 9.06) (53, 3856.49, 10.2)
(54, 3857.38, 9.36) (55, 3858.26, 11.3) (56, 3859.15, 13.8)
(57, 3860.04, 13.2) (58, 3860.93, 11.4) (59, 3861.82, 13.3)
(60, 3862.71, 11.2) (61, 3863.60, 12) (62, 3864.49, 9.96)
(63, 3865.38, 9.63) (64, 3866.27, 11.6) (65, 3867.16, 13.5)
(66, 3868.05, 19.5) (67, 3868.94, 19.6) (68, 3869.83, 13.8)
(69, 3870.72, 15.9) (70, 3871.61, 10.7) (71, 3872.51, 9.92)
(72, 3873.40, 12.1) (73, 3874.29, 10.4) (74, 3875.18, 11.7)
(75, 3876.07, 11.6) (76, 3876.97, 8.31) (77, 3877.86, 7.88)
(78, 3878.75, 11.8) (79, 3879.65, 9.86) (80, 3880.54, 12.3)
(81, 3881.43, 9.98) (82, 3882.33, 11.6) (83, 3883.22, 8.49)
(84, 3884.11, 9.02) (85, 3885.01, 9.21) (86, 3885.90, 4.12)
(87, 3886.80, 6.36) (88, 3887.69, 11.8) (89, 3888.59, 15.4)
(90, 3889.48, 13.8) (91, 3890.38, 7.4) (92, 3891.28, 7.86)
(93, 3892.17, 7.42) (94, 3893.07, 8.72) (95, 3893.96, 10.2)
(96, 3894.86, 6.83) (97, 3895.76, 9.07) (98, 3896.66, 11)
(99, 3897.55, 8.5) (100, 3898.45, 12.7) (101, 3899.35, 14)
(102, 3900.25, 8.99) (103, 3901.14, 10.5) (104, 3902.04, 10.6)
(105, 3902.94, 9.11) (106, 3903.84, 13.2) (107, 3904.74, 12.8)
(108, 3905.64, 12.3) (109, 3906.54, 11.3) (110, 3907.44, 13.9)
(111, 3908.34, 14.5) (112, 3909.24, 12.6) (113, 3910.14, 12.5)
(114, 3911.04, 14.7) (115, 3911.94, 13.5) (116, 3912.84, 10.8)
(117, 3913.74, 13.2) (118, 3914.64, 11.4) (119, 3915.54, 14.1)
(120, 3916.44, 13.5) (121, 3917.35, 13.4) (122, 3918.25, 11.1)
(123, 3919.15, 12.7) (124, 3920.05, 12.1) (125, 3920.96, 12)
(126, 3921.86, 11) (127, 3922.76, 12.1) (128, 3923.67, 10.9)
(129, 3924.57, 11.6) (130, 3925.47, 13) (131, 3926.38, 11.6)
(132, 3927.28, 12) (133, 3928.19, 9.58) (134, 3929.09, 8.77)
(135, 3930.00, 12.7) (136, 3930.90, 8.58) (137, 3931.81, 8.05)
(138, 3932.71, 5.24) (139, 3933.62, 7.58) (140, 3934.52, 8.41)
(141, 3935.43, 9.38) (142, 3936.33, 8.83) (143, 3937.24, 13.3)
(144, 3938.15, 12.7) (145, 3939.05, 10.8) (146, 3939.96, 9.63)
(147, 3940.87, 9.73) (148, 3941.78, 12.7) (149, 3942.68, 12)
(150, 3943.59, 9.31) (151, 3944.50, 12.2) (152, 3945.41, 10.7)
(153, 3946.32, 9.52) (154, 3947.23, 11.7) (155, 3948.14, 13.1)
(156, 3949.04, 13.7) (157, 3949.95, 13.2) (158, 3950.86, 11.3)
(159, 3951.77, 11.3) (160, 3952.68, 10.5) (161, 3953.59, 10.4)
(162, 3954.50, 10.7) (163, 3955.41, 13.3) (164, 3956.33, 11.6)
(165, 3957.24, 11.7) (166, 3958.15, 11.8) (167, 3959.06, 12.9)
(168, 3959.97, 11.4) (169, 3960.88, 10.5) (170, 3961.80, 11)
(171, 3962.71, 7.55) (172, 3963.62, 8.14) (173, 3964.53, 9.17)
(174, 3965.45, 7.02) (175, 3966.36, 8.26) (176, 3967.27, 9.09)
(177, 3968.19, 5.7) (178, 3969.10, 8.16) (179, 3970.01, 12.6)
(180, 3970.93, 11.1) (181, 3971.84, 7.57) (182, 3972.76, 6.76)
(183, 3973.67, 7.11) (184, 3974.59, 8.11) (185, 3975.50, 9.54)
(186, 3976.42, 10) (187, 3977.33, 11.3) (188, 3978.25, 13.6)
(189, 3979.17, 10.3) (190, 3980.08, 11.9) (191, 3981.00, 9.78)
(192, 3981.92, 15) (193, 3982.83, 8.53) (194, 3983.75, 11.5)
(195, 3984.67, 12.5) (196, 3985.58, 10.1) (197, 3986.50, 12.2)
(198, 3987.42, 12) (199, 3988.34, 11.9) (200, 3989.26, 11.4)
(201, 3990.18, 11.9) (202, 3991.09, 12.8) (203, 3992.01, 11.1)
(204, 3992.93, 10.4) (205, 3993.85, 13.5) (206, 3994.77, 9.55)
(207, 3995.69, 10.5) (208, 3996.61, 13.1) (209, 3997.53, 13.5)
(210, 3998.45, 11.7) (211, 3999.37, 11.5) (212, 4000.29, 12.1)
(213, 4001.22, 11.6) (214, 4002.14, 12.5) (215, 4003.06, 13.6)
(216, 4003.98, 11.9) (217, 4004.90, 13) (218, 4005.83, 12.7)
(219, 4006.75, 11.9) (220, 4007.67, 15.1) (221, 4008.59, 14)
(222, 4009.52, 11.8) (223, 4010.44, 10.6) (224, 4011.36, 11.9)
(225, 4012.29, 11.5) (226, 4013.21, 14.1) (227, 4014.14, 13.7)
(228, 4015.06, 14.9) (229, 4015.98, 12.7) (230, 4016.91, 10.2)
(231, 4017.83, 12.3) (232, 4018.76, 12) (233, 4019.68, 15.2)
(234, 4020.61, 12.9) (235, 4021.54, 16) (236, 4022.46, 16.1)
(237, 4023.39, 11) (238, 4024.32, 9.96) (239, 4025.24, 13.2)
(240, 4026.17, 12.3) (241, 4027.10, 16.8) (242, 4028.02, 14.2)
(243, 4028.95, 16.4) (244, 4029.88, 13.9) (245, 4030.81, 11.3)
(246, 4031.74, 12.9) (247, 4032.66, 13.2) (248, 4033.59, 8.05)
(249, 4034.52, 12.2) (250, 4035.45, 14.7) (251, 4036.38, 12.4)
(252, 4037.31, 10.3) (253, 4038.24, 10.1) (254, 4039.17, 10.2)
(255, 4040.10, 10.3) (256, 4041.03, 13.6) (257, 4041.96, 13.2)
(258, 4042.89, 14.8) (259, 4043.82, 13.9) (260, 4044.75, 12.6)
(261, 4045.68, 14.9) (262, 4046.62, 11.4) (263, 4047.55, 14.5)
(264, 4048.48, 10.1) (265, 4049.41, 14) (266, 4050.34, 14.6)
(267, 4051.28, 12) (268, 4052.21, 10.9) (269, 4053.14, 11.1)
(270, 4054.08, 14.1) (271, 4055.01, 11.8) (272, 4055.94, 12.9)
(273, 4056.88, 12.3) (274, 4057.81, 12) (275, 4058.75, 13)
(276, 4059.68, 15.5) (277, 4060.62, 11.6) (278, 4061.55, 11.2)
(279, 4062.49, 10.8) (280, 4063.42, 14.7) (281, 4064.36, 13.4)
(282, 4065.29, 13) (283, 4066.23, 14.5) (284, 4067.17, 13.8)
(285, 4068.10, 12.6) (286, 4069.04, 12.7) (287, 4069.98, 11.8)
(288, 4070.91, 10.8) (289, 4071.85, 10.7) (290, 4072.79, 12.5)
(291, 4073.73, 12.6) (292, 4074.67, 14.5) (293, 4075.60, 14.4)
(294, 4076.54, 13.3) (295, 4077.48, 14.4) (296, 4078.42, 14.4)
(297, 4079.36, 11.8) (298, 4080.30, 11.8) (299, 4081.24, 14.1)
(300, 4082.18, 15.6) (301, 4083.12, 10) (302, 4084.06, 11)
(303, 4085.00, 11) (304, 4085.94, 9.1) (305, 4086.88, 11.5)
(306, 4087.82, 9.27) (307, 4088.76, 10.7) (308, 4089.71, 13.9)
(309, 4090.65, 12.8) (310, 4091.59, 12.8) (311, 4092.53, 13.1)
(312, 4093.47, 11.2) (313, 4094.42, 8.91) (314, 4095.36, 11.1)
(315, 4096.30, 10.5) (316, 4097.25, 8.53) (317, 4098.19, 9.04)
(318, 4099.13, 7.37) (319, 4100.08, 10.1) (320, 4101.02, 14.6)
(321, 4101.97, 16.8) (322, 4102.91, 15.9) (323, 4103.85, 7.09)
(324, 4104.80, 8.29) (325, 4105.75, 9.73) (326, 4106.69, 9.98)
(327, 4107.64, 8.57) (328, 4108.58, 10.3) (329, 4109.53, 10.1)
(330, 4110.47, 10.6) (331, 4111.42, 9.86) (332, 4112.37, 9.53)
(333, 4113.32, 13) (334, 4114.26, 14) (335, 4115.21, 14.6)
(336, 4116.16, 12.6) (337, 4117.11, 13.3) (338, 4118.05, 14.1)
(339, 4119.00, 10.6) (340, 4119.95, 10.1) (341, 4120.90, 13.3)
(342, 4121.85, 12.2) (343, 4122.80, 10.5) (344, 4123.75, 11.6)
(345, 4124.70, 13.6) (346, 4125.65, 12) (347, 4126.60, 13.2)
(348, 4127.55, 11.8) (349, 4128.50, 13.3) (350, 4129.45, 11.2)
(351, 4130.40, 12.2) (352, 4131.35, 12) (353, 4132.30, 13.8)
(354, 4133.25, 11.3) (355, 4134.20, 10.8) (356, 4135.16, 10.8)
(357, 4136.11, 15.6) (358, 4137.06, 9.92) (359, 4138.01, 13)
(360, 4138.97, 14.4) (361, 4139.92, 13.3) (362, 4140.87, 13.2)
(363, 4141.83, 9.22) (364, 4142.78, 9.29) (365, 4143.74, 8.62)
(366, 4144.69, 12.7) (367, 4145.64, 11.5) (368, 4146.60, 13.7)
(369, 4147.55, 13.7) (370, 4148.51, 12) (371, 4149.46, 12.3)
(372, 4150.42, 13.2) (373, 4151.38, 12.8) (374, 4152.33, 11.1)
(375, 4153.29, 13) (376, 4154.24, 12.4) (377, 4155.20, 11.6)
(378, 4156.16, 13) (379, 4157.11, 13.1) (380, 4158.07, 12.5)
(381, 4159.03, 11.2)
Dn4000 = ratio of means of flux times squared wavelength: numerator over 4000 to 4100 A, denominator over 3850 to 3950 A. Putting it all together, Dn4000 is 1.19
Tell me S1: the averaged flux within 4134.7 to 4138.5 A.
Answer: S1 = 12.3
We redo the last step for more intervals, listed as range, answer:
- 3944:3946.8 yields 10.8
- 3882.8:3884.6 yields 8.76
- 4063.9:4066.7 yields 13.6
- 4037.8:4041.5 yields 11.1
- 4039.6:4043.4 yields 13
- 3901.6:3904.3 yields 11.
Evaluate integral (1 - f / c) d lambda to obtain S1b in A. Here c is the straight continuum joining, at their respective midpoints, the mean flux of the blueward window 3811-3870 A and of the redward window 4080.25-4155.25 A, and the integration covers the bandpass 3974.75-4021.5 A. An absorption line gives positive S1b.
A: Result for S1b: -2.54 A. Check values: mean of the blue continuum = 11.1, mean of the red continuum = 11.7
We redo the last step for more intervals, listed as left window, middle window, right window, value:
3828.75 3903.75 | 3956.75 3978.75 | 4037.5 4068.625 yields 4.1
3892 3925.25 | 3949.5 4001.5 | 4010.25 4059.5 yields 6.3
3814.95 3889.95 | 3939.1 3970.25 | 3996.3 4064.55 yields 3.5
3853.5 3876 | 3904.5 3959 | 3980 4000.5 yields 2.4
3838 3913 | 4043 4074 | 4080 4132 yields -3.3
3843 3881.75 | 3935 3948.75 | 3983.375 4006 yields 0.9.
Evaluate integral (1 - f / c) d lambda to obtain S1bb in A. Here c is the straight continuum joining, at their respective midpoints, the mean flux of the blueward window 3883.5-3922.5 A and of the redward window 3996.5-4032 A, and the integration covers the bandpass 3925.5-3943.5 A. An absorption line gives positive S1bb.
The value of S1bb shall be 2.4 A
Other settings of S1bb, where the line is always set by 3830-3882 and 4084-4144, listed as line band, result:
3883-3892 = 1.47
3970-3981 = 1.37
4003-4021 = -2.29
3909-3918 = -1.42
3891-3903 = 1.53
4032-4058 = -2.23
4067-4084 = -2.04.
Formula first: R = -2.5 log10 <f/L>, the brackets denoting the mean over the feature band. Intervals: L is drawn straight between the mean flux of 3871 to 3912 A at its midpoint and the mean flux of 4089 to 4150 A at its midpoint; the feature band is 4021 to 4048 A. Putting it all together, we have -0.143 mag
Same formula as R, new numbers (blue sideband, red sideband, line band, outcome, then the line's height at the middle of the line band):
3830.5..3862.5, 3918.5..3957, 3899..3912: -0.136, 10.8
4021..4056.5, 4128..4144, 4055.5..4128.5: 0.032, 12.3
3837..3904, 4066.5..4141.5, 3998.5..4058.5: -0.101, 11.6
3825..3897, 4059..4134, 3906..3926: -0.147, 10.9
